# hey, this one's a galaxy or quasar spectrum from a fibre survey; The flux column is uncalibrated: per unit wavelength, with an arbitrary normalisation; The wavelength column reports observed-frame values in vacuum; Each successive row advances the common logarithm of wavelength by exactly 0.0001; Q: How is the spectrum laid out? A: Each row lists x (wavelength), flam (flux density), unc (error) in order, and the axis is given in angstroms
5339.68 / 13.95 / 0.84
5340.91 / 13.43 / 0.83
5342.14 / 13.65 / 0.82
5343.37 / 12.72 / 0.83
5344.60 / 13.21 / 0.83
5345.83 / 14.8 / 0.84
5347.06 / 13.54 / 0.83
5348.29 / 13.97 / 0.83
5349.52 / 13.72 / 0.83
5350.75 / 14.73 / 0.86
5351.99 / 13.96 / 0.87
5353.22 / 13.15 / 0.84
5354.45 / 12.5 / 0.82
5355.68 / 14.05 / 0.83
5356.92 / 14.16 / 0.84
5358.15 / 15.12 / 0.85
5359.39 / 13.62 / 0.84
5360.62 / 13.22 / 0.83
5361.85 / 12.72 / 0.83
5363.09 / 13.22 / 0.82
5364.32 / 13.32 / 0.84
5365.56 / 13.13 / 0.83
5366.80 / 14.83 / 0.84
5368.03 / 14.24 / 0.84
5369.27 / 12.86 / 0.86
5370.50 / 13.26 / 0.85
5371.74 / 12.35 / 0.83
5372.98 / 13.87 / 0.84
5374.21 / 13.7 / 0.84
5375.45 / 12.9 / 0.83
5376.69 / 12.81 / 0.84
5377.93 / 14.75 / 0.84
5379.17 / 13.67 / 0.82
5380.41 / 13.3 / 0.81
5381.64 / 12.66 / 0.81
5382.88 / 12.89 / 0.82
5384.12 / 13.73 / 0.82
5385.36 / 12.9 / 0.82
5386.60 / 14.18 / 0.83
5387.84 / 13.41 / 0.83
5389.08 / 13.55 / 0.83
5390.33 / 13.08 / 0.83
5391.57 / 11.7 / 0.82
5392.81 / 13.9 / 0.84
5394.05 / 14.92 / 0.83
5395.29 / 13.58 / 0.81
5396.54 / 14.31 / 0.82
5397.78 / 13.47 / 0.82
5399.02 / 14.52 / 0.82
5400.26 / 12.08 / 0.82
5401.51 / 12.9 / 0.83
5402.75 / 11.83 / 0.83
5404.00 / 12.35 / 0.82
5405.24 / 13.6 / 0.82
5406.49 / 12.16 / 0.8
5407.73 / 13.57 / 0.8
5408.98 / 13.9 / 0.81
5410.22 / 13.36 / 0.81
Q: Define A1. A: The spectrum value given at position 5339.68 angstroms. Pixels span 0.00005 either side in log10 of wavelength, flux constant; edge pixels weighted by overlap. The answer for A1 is 13.95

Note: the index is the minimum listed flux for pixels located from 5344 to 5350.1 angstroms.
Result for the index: 13.21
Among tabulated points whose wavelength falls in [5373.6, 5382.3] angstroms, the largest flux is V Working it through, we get 14.75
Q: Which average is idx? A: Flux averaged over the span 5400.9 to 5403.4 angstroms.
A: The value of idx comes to 12.4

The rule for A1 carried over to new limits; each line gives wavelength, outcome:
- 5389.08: 13.55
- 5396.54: 14.31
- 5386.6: 14.18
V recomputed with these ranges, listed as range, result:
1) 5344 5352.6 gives 14.8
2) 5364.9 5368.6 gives 14.83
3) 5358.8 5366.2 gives 13.62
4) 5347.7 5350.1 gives 13.97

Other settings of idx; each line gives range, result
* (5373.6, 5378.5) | 13.5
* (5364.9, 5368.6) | 14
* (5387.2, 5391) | 13.3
